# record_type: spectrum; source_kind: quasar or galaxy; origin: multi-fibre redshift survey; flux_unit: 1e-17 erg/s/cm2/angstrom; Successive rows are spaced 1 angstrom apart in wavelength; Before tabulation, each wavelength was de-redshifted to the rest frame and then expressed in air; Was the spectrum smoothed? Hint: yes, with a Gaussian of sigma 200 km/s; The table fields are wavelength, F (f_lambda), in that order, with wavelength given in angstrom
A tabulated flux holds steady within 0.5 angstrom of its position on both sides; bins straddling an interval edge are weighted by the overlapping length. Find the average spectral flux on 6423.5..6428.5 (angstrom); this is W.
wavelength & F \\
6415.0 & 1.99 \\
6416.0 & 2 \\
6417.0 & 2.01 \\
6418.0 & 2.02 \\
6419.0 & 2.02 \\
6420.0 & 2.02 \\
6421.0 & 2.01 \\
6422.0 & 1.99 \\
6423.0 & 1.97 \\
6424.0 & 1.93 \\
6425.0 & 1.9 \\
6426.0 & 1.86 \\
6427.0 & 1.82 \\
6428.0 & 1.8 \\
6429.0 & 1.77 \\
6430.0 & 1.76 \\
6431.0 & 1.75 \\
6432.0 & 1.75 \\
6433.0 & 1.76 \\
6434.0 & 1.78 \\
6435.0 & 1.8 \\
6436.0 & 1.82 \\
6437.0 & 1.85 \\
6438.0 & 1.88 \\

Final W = 1.86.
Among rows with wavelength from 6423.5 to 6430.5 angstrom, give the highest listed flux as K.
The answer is 1.93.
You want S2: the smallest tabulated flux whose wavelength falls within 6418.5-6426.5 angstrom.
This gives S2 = 1.86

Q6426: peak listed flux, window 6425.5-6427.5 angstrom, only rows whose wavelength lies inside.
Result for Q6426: 1.86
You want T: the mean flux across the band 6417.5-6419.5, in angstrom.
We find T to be 2.02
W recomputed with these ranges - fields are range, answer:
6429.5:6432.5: 1.75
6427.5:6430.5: 1.78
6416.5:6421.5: 2.02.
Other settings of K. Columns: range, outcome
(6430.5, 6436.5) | 1.82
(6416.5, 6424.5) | 2.02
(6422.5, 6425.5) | 1.97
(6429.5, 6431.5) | 1.76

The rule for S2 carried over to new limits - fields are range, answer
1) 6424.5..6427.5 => 1.82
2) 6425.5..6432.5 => 1.75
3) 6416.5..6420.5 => 2.01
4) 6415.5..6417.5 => 2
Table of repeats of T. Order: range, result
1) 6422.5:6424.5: 1.95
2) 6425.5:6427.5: 1.84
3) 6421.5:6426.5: 1.93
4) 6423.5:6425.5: 1.92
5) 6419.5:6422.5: 2.01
